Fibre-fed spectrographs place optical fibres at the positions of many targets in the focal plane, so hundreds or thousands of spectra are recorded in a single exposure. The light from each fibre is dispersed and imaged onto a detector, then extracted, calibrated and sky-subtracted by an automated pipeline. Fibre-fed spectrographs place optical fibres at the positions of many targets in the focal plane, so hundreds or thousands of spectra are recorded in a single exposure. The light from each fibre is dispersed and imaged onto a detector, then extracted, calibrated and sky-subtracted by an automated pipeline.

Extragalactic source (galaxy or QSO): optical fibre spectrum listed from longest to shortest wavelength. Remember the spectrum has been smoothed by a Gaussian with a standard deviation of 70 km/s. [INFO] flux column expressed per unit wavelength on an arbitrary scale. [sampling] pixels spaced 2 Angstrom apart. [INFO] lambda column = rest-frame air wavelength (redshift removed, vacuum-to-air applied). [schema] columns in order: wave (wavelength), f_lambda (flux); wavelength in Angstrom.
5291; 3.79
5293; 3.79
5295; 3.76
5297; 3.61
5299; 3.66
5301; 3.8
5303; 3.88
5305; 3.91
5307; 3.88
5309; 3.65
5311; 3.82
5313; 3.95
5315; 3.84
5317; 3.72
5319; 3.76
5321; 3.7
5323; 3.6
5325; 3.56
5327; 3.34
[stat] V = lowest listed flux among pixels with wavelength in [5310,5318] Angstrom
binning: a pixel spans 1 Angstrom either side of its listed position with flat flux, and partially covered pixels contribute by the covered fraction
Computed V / 3.72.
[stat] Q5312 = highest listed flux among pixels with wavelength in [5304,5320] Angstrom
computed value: 3.95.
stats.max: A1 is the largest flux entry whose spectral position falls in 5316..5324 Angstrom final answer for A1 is 3.76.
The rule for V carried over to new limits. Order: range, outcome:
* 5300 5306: 3.8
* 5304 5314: 3.65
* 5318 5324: 3.6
